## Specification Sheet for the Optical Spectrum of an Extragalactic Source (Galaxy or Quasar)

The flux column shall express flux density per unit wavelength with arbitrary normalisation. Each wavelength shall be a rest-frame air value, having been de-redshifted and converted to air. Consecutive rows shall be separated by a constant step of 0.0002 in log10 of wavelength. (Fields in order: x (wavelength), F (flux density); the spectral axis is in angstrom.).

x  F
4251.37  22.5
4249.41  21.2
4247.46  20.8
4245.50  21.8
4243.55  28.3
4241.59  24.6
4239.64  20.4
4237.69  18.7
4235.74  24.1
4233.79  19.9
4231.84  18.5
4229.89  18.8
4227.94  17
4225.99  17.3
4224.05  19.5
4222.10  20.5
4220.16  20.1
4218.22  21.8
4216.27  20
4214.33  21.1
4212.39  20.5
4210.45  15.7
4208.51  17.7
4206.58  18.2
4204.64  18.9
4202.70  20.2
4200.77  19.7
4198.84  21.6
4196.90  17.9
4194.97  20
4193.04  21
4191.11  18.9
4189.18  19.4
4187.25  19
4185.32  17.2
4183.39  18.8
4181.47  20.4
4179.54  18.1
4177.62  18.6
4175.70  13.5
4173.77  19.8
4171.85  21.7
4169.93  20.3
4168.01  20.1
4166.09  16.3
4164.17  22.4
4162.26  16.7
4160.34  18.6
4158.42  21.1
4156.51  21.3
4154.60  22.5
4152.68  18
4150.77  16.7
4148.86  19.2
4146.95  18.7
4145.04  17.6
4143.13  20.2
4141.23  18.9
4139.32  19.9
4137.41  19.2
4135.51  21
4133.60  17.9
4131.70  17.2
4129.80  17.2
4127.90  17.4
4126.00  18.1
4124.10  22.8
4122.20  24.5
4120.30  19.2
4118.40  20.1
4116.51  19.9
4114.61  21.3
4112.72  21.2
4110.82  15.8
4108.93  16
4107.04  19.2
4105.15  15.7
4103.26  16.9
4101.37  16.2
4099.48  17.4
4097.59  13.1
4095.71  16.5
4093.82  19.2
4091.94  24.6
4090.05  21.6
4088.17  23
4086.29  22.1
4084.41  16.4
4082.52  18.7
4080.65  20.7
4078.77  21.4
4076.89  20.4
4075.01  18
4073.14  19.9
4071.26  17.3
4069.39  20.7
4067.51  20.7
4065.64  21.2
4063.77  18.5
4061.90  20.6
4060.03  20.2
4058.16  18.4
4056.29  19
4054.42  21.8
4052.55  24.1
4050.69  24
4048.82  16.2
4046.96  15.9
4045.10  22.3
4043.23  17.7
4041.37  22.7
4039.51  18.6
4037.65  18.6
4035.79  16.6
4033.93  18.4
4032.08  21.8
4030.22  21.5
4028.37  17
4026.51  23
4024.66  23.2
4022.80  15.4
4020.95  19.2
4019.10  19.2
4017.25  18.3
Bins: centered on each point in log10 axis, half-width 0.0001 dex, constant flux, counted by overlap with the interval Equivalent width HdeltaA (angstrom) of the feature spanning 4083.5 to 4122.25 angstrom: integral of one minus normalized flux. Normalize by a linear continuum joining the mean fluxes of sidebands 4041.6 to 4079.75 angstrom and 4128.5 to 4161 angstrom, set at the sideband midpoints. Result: 1.2 angstrom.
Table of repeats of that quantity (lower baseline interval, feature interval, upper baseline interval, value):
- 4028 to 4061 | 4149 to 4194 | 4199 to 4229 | 0.58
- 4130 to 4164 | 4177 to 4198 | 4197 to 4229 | 0.22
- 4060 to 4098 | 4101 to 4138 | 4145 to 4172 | 1.39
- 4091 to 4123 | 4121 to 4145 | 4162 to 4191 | -0.95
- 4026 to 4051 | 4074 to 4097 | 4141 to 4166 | -0.88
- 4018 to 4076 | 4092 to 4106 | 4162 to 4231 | 1.85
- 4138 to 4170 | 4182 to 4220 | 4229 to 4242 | 1.24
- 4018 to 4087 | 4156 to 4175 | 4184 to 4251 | 0.22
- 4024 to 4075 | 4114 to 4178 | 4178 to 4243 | 1.30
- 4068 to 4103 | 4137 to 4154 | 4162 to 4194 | 0.28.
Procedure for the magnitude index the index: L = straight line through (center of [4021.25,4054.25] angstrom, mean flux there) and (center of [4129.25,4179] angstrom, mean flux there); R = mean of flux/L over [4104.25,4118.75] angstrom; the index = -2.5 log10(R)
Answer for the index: 0.041 mag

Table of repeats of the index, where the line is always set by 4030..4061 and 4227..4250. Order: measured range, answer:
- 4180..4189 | 0.11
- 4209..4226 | 0.07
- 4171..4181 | 0.13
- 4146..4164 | 0.07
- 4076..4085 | 0.02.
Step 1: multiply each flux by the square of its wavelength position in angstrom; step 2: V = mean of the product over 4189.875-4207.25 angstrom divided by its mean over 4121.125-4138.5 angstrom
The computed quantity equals 1.04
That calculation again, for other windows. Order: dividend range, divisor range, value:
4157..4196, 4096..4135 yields 1.07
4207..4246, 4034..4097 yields 1.10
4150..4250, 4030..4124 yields 1.07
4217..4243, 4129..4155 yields 1.12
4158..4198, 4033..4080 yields 1.02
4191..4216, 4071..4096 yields 1.02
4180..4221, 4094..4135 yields 1.10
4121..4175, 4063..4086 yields 1.03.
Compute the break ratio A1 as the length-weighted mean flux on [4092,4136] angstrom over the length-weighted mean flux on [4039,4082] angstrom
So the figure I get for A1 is 0.93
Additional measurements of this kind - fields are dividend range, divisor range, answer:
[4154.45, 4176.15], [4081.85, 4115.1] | 1.05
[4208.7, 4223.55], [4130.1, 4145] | 1.04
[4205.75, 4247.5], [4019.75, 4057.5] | 1.02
